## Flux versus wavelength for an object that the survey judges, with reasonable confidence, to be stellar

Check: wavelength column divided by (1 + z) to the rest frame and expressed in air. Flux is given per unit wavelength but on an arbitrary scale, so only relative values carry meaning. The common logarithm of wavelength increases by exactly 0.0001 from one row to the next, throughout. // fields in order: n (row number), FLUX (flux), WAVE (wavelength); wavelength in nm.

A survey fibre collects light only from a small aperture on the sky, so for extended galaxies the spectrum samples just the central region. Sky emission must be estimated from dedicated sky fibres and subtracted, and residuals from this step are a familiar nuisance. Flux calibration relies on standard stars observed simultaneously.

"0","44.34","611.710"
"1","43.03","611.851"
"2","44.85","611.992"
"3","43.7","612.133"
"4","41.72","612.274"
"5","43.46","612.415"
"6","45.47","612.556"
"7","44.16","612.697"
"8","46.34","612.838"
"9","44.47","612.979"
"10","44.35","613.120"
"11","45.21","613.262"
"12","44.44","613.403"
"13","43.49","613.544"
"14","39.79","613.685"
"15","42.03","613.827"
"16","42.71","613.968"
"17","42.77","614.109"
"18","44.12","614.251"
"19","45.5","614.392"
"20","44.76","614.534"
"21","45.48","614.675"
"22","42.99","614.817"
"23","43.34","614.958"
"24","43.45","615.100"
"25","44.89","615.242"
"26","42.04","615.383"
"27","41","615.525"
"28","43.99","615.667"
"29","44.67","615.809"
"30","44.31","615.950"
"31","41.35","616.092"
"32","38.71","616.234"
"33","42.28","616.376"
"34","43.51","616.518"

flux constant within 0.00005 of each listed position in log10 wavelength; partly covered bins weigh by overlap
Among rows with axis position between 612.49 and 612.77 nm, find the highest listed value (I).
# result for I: 45.47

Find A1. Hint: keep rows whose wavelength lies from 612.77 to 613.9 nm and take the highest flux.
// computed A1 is 46.34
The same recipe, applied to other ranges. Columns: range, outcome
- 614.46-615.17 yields 45.48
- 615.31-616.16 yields 44.67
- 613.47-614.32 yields 44.12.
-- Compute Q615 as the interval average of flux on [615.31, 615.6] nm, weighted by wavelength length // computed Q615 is 41.6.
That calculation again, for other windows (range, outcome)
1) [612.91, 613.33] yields 44.6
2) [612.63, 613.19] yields 44.9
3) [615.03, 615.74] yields 43.1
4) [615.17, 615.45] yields 43.5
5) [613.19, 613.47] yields 44.7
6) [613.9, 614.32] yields 43.2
